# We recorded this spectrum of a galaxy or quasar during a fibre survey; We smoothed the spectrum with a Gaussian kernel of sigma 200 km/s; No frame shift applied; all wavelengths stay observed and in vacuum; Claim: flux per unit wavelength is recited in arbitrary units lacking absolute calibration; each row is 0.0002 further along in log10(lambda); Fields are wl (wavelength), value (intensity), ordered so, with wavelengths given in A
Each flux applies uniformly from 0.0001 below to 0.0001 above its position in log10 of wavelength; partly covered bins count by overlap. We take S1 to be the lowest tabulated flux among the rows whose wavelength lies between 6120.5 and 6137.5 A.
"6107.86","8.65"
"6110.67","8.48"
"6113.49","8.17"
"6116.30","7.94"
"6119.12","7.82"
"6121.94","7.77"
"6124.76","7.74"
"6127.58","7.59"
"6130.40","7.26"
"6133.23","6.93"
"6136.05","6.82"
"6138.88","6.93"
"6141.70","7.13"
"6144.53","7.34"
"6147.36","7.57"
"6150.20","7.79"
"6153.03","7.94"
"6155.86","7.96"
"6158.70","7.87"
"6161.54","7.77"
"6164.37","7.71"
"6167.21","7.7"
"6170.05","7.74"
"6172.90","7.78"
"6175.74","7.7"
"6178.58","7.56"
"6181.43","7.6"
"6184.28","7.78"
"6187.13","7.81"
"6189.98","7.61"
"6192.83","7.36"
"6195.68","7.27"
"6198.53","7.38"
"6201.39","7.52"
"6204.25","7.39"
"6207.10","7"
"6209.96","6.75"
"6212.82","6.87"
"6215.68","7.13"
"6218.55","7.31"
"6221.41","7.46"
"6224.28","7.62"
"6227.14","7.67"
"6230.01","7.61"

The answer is 6.82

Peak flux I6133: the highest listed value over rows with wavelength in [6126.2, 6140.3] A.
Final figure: 7.59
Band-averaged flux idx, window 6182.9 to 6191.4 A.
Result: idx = 7.73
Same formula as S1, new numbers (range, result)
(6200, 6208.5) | 7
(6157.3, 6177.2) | 7.7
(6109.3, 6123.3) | 7.77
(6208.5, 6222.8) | 6.75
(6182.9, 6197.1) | 7.27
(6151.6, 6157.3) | 7.94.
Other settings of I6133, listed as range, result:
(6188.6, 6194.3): 7.61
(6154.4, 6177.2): 7.96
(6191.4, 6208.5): 7.52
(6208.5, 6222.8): 7.46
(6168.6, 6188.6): 7.81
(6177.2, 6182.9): 7.6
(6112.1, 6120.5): 8.17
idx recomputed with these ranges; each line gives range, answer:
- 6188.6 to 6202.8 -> 7.43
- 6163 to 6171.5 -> 7.71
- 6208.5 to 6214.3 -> 6.82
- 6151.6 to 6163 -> 7.89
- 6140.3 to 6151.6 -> 7.45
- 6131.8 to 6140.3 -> 6.9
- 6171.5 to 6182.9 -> 7.66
